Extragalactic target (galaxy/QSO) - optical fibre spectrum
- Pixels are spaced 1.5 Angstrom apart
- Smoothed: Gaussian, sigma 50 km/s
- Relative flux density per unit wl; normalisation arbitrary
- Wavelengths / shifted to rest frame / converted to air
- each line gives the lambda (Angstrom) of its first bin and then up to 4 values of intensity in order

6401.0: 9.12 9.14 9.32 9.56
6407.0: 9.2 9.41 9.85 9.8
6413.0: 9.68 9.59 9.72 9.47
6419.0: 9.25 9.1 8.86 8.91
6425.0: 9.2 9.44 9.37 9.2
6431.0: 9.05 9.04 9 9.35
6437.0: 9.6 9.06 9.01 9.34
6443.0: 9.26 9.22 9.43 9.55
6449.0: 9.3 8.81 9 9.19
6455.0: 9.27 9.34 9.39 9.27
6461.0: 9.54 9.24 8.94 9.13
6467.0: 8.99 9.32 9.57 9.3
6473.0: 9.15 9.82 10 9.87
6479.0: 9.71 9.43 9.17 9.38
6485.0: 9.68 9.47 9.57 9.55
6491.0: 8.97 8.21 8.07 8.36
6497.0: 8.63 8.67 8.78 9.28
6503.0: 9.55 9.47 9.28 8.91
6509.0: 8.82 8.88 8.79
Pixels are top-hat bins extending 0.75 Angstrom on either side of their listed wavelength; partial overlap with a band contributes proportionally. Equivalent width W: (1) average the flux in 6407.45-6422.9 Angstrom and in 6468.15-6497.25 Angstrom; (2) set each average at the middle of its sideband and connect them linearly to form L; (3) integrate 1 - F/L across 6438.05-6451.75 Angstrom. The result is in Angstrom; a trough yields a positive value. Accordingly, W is 0.2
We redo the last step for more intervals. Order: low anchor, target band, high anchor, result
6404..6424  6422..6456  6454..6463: 0.6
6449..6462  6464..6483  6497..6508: -0.5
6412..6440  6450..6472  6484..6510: -0.2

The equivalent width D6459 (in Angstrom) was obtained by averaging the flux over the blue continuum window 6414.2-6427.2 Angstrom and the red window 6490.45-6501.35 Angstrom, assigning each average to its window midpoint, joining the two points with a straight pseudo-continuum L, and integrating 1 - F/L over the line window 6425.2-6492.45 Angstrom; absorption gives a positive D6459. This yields -3.1 Angstrom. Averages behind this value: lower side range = 9.27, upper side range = 8.56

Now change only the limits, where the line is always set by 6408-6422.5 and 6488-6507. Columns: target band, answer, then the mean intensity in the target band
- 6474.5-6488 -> -0.8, 9.6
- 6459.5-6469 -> 0.0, 9.2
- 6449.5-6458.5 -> 0.1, 9.16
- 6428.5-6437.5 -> 0.2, 9.2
